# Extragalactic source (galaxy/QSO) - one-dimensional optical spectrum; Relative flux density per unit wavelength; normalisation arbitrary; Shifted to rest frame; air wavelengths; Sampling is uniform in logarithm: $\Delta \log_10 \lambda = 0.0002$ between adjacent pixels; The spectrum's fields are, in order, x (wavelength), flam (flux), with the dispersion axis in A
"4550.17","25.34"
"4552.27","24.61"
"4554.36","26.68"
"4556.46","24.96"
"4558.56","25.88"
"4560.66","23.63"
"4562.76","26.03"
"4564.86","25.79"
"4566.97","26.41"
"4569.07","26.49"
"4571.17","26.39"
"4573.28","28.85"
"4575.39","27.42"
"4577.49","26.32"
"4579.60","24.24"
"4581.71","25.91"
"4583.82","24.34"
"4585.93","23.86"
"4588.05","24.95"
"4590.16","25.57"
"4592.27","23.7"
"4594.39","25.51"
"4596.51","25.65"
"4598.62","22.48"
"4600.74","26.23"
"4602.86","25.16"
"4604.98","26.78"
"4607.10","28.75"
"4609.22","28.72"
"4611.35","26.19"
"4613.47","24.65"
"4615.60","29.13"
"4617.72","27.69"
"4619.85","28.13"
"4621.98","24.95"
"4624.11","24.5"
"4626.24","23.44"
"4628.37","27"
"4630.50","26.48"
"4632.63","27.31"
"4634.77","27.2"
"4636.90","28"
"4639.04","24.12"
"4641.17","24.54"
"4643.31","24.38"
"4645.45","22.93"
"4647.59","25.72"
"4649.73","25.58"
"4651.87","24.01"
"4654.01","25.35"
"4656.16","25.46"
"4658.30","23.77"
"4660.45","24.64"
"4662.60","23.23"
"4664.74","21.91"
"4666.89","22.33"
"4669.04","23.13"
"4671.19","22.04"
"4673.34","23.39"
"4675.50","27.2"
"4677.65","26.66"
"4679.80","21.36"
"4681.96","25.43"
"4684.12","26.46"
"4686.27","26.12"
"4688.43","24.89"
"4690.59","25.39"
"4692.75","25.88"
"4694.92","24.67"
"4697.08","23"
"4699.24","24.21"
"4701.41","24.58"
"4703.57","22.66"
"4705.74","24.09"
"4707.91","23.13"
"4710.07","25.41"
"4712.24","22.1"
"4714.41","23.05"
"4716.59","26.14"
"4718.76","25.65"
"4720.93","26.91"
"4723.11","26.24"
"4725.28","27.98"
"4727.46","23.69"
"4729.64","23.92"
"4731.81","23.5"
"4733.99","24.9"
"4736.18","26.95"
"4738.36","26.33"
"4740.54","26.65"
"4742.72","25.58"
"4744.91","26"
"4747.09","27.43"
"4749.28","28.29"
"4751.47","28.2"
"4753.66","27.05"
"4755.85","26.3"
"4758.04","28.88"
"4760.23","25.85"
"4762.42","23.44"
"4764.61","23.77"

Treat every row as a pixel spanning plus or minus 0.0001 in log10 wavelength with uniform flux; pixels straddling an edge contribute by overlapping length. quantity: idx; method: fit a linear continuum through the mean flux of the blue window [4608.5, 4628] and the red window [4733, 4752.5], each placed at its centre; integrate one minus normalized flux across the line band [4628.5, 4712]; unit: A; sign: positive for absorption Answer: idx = 5.8 A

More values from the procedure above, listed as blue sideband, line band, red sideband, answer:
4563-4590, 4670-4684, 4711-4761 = 0.8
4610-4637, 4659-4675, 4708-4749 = 1.8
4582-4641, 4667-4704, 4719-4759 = 2.4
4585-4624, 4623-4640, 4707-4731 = -0.2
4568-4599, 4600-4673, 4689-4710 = -1.2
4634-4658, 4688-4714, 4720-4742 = 1.4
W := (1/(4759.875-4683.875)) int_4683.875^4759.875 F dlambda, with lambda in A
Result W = 25.5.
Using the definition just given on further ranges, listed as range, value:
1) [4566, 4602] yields 25.5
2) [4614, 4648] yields 26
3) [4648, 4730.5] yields 24.5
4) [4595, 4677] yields 25.3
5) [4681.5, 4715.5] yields 24.4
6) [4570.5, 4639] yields 26.1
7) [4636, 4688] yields 24.5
